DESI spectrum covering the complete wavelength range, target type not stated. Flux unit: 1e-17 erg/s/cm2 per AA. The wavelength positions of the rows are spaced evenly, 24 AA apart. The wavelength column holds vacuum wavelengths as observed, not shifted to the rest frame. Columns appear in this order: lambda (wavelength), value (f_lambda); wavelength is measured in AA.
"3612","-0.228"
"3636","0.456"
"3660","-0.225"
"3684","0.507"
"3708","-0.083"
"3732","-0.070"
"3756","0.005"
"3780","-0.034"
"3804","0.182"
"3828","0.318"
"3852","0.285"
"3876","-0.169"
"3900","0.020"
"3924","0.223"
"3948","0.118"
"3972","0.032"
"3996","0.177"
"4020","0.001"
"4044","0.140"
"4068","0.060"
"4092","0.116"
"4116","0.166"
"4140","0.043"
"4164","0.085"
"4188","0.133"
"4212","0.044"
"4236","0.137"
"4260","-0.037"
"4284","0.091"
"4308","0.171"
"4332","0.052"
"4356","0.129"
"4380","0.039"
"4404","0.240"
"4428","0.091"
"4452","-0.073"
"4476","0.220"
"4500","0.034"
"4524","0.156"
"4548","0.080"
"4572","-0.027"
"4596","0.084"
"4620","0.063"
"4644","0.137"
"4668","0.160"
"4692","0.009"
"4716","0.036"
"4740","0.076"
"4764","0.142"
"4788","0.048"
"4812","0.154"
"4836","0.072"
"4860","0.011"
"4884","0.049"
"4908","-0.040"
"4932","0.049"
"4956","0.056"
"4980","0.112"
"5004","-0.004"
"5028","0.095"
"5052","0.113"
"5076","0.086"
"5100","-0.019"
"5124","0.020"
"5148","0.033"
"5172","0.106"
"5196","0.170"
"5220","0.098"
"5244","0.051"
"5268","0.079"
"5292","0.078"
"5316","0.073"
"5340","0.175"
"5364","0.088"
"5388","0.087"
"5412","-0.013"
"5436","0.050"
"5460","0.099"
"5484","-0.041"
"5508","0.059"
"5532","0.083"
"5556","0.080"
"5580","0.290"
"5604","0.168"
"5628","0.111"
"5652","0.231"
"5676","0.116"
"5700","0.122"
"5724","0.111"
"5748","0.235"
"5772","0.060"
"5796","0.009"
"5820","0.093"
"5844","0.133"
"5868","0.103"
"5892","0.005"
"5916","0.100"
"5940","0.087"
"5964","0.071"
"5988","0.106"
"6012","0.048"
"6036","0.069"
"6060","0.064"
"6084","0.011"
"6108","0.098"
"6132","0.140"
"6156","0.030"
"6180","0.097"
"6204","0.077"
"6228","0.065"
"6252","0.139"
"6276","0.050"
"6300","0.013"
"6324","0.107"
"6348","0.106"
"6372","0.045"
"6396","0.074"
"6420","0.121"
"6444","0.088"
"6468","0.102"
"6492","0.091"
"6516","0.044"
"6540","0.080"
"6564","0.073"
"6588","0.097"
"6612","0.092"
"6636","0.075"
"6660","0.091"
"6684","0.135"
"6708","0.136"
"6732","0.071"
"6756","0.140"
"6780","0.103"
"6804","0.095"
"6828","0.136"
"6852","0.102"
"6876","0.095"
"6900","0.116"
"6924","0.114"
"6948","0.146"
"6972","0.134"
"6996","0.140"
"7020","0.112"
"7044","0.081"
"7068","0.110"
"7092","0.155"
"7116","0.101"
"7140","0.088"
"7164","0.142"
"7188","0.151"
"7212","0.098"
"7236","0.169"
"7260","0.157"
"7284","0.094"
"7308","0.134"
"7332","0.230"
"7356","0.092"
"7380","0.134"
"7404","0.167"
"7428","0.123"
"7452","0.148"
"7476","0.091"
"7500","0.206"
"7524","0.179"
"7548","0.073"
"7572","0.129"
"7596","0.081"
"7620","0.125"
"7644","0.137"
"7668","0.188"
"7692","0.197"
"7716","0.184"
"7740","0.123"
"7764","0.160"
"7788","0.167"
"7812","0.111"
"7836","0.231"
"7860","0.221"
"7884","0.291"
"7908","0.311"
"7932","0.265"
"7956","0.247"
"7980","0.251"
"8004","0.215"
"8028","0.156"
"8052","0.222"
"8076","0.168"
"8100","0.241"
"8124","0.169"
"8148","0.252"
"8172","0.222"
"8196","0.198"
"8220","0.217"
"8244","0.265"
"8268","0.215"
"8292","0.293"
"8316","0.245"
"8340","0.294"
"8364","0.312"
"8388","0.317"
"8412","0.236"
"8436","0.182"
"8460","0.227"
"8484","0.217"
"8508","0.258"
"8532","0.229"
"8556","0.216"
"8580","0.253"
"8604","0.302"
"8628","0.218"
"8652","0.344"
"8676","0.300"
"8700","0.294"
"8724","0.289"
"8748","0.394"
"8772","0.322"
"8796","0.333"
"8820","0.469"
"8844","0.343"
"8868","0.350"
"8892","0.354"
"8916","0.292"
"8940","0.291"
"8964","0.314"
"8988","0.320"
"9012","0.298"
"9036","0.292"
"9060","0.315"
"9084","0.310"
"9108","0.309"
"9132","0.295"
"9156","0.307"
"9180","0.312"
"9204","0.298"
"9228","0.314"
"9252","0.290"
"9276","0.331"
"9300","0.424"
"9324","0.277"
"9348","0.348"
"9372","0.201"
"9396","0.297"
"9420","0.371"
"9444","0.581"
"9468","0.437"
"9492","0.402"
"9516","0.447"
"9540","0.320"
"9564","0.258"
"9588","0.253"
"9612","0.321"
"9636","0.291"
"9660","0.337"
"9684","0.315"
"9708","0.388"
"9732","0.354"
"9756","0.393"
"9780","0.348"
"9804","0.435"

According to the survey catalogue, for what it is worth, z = 0.97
